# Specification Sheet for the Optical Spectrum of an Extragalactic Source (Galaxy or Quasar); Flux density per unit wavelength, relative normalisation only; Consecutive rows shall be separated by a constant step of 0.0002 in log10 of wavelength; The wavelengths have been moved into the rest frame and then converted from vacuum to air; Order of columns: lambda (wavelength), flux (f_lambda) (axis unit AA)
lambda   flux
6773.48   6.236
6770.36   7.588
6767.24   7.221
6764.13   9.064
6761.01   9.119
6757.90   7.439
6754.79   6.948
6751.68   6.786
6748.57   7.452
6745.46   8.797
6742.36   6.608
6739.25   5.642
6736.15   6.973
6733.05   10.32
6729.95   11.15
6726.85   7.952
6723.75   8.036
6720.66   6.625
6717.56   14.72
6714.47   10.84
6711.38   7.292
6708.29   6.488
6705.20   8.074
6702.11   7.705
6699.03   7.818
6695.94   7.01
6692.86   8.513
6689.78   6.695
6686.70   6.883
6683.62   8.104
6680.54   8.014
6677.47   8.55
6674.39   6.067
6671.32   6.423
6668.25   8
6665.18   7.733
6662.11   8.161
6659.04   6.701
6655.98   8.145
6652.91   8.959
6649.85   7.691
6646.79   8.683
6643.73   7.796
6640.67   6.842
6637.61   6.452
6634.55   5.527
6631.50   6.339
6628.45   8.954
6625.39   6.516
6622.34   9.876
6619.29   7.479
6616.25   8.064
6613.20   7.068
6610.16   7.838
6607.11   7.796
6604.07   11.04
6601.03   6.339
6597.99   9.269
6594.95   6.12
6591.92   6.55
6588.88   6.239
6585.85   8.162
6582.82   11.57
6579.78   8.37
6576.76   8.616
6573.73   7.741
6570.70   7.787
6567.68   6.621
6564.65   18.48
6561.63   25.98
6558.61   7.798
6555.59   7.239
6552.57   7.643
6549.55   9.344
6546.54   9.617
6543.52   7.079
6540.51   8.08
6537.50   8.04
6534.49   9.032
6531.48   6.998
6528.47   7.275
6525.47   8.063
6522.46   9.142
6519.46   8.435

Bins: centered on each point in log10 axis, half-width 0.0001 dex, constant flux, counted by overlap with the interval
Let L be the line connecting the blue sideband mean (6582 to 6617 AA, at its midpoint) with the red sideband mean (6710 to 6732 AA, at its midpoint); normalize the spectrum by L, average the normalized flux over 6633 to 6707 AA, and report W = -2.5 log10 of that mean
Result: 0.18 mag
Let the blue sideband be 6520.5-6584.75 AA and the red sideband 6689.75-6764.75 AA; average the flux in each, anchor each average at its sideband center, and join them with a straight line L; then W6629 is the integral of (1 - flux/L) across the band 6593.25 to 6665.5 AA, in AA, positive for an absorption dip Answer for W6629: 9.8 AA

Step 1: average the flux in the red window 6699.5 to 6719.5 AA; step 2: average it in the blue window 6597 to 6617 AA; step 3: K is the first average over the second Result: 1.1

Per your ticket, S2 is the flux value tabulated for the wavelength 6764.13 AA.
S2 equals 9.064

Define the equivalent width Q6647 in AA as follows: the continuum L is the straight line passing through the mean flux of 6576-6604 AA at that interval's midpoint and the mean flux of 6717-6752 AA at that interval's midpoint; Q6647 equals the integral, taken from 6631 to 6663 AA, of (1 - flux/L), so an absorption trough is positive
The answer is 2.9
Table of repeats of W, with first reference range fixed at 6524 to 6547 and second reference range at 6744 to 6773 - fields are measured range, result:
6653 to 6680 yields 0.04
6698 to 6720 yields -0.15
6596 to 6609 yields -0.08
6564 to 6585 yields -0.19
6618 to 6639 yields 0.08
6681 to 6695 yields 0.04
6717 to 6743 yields -0.10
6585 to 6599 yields 0.11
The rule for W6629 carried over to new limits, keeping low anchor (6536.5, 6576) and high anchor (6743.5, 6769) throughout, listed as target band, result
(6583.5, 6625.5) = 7.46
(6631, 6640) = 2.99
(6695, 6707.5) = 1.25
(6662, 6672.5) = 1.55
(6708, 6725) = -1.89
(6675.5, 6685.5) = 0.70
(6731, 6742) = 0.51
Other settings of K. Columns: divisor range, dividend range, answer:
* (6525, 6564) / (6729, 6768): 0.82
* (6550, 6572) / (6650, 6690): 0.66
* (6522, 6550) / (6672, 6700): 0.91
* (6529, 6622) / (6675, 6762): 0.90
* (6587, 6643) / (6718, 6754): 1.08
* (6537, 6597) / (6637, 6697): 0.81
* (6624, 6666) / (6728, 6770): 1.07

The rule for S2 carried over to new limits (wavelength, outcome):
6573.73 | 7.741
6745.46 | 8.797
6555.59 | 7.239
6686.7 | 6.883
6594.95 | 6.12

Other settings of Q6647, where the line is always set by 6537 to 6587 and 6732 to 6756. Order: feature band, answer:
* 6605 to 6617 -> 1.8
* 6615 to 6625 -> 0.9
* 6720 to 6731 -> -1.2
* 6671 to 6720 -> -0.3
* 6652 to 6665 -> 1.0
